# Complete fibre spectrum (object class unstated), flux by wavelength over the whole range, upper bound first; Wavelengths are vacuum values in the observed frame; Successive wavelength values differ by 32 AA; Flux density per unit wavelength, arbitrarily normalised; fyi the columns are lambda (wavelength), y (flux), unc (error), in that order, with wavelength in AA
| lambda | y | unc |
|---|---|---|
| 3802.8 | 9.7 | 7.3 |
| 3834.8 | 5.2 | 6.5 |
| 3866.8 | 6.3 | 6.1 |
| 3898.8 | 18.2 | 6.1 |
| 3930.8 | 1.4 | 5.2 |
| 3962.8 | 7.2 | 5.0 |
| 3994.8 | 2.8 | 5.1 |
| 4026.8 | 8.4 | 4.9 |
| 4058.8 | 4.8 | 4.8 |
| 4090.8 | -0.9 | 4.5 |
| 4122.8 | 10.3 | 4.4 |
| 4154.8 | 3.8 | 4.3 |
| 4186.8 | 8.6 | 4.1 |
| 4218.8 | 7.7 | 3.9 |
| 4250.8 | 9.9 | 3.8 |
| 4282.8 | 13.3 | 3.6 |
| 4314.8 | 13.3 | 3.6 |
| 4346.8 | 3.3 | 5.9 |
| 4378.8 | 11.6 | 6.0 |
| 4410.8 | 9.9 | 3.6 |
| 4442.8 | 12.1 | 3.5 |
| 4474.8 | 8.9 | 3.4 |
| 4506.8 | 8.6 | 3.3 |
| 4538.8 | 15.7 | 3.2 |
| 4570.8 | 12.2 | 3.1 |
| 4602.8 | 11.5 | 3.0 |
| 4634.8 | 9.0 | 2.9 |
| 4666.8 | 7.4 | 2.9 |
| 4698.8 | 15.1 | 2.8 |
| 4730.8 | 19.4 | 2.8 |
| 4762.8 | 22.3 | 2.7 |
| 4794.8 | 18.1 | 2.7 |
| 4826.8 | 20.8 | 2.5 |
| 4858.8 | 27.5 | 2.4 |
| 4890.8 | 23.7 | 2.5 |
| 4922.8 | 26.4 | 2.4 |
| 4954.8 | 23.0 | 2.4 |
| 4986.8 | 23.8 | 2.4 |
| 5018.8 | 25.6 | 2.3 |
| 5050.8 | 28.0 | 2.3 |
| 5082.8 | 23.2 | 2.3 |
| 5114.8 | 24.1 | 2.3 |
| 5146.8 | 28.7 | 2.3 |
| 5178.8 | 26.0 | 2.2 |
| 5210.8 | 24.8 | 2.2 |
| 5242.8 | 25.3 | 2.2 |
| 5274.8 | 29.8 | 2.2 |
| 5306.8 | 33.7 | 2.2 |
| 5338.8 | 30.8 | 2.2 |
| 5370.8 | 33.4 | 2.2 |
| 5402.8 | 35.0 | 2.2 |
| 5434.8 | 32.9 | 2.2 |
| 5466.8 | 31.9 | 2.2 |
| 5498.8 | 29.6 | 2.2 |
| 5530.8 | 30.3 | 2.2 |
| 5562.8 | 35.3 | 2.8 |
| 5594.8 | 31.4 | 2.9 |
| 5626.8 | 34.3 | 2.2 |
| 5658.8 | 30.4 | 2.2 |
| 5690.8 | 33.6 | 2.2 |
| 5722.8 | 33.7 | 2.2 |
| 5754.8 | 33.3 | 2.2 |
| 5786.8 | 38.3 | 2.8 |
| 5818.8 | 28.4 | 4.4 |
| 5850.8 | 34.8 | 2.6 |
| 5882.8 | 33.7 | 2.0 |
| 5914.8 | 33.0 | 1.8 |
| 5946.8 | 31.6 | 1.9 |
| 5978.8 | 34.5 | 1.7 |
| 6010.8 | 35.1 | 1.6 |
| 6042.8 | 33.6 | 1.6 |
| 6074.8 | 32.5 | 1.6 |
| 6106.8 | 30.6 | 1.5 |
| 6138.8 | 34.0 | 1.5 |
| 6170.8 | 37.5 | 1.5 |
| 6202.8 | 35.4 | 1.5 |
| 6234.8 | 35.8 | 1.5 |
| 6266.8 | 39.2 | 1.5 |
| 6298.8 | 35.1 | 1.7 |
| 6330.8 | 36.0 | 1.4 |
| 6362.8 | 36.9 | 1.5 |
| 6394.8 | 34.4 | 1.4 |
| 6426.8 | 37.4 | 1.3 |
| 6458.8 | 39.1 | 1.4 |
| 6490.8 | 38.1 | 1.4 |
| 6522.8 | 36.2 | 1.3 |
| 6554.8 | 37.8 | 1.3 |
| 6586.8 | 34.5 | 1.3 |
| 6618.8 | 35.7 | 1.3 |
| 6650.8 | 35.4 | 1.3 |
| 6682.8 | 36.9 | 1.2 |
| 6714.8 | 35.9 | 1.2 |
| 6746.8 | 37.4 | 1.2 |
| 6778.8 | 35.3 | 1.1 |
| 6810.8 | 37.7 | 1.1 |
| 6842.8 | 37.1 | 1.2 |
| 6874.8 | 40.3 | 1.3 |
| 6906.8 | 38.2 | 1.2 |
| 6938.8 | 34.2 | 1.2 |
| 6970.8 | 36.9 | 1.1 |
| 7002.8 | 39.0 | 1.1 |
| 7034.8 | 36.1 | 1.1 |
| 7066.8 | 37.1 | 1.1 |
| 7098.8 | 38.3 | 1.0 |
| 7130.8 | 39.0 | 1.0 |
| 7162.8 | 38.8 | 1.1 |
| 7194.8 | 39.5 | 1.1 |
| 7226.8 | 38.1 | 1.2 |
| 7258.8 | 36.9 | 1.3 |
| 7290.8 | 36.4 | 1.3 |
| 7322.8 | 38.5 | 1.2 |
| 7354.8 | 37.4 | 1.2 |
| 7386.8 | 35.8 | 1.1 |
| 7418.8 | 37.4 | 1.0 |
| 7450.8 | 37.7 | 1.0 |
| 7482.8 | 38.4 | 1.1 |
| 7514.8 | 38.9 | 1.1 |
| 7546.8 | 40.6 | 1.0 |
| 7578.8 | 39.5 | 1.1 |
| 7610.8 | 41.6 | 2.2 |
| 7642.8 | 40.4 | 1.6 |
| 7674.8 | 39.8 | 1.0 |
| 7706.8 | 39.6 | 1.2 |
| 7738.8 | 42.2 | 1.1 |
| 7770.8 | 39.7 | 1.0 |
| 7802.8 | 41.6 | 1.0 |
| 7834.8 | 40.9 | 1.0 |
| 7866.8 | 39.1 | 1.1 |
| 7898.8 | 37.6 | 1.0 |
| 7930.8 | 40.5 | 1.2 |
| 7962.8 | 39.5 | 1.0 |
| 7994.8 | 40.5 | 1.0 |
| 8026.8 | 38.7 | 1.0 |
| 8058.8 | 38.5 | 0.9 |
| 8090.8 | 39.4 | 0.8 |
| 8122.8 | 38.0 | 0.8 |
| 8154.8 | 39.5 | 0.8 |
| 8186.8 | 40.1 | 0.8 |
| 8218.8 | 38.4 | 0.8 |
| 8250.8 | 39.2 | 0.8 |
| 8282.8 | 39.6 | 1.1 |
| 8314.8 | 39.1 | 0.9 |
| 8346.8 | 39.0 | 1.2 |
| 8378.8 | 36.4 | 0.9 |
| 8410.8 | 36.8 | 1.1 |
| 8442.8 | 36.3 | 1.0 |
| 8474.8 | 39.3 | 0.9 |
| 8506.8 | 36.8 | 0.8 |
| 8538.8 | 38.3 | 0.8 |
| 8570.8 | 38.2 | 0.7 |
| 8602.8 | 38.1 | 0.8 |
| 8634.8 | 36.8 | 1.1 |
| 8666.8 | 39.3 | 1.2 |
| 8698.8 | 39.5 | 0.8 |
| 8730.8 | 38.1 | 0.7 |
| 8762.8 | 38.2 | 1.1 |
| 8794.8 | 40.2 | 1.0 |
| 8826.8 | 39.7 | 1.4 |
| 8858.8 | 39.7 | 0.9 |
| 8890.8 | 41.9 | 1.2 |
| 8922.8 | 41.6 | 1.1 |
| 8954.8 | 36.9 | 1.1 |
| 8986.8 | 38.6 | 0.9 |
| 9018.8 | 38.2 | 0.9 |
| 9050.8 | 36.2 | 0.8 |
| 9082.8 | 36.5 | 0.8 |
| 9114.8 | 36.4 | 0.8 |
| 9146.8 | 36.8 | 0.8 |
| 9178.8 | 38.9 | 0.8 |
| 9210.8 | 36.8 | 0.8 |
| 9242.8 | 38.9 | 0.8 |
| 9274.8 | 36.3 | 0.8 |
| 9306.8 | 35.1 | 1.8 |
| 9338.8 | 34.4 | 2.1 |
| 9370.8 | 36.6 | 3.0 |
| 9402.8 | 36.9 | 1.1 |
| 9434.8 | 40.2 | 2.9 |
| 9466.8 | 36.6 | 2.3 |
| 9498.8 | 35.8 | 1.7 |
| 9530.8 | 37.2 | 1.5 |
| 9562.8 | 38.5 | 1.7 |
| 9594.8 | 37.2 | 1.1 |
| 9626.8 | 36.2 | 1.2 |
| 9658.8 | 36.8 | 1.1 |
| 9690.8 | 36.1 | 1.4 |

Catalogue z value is 0.179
